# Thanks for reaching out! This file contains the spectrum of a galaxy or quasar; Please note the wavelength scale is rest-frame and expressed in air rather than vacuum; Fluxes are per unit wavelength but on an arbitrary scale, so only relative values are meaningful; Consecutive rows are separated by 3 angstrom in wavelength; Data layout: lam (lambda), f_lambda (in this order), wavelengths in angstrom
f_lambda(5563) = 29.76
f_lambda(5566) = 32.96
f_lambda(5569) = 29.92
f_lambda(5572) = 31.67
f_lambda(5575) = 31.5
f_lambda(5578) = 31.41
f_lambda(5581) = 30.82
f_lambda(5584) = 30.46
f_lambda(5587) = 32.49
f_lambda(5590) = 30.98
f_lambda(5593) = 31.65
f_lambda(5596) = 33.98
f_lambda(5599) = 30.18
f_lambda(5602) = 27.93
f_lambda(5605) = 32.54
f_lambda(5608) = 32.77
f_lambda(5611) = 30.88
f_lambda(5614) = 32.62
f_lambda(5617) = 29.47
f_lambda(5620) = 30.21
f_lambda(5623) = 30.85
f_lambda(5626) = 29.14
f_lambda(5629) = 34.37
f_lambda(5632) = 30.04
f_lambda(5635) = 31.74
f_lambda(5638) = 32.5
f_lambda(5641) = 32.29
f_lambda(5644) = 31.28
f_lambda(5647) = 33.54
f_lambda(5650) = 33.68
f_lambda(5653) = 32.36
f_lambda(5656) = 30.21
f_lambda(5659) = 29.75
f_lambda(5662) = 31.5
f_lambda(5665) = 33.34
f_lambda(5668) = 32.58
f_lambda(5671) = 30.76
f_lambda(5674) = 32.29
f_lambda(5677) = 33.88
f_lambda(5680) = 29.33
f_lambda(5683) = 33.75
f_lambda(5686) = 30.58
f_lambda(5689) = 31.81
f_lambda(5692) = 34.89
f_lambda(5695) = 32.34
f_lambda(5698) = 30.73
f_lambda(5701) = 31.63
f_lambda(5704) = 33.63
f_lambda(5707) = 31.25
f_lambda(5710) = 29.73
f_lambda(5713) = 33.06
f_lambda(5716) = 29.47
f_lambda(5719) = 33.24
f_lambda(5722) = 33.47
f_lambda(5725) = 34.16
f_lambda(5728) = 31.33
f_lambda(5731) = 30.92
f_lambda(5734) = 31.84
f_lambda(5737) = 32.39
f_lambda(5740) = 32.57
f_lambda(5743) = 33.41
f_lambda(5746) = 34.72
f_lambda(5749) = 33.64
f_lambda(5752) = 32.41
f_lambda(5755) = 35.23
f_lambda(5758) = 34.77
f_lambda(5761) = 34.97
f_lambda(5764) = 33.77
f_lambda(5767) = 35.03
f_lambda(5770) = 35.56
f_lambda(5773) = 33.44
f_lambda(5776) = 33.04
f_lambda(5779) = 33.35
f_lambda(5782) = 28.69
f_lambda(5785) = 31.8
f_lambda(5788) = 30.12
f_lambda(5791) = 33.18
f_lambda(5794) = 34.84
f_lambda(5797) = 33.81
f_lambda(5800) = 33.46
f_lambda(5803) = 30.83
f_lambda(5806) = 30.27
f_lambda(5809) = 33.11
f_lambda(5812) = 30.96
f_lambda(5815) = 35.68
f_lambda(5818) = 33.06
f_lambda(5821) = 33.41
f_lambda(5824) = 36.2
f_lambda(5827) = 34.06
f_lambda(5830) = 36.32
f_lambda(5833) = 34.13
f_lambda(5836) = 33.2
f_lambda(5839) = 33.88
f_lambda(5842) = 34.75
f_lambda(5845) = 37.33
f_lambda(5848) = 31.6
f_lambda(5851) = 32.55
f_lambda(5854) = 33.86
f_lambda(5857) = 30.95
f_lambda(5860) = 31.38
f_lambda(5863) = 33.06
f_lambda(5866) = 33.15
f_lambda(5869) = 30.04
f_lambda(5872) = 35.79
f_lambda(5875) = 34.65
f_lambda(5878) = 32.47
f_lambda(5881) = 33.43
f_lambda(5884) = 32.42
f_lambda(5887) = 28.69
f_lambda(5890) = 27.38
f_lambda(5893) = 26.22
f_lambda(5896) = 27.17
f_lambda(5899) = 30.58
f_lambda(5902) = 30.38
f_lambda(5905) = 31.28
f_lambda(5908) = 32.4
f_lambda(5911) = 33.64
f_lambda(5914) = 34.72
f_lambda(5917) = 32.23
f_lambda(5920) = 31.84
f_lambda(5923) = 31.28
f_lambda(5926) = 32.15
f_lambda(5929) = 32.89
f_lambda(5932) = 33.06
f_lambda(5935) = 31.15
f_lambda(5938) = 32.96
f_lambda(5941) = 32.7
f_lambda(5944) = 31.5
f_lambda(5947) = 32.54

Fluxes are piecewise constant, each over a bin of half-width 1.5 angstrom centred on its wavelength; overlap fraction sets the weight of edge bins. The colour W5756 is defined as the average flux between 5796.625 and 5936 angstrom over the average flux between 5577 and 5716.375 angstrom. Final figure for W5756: 1.0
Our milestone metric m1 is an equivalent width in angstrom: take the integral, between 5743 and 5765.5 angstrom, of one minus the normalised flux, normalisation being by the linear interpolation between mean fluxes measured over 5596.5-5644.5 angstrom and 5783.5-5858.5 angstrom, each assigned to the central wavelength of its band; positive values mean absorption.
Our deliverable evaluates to -1.1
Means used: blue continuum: 31.2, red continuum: 33.3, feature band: 34.2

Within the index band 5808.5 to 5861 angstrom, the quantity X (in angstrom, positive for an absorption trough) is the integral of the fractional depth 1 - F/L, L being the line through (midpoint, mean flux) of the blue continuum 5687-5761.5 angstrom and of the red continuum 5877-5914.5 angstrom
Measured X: -3.88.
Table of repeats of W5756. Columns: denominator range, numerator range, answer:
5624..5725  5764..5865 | 1.04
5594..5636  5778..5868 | 1.06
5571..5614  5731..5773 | 1.07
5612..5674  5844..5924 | 1.01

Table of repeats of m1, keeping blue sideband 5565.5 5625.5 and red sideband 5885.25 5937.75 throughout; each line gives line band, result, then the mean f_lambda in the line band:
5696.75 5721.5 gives -0.4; 31.7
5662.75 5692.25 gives -1.0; 32.2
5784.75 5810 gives -1.0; 32.4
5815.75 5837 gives -2.3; 34.4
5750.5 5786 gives -2.7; 33.5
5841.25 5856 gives -1.3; 33.9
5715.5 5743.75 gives -1.1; 32.3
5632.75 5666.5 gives -0.9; 32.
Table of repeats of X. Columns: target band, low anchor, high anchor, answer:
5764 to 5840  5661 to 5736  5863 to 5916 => -3.6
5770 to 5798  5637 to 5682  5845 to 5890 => -0.3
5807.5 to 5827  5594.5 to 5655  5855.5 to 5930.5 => -1.3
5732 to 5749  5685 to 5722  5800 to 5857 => -0.3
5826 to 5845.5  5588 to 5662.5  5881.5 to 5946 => -2.1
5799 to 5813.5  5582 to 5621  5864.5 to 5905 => -0.3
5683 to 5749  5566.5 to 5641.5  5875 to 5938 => -2.1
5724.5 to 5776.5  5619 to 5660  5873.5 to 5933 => -3.3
